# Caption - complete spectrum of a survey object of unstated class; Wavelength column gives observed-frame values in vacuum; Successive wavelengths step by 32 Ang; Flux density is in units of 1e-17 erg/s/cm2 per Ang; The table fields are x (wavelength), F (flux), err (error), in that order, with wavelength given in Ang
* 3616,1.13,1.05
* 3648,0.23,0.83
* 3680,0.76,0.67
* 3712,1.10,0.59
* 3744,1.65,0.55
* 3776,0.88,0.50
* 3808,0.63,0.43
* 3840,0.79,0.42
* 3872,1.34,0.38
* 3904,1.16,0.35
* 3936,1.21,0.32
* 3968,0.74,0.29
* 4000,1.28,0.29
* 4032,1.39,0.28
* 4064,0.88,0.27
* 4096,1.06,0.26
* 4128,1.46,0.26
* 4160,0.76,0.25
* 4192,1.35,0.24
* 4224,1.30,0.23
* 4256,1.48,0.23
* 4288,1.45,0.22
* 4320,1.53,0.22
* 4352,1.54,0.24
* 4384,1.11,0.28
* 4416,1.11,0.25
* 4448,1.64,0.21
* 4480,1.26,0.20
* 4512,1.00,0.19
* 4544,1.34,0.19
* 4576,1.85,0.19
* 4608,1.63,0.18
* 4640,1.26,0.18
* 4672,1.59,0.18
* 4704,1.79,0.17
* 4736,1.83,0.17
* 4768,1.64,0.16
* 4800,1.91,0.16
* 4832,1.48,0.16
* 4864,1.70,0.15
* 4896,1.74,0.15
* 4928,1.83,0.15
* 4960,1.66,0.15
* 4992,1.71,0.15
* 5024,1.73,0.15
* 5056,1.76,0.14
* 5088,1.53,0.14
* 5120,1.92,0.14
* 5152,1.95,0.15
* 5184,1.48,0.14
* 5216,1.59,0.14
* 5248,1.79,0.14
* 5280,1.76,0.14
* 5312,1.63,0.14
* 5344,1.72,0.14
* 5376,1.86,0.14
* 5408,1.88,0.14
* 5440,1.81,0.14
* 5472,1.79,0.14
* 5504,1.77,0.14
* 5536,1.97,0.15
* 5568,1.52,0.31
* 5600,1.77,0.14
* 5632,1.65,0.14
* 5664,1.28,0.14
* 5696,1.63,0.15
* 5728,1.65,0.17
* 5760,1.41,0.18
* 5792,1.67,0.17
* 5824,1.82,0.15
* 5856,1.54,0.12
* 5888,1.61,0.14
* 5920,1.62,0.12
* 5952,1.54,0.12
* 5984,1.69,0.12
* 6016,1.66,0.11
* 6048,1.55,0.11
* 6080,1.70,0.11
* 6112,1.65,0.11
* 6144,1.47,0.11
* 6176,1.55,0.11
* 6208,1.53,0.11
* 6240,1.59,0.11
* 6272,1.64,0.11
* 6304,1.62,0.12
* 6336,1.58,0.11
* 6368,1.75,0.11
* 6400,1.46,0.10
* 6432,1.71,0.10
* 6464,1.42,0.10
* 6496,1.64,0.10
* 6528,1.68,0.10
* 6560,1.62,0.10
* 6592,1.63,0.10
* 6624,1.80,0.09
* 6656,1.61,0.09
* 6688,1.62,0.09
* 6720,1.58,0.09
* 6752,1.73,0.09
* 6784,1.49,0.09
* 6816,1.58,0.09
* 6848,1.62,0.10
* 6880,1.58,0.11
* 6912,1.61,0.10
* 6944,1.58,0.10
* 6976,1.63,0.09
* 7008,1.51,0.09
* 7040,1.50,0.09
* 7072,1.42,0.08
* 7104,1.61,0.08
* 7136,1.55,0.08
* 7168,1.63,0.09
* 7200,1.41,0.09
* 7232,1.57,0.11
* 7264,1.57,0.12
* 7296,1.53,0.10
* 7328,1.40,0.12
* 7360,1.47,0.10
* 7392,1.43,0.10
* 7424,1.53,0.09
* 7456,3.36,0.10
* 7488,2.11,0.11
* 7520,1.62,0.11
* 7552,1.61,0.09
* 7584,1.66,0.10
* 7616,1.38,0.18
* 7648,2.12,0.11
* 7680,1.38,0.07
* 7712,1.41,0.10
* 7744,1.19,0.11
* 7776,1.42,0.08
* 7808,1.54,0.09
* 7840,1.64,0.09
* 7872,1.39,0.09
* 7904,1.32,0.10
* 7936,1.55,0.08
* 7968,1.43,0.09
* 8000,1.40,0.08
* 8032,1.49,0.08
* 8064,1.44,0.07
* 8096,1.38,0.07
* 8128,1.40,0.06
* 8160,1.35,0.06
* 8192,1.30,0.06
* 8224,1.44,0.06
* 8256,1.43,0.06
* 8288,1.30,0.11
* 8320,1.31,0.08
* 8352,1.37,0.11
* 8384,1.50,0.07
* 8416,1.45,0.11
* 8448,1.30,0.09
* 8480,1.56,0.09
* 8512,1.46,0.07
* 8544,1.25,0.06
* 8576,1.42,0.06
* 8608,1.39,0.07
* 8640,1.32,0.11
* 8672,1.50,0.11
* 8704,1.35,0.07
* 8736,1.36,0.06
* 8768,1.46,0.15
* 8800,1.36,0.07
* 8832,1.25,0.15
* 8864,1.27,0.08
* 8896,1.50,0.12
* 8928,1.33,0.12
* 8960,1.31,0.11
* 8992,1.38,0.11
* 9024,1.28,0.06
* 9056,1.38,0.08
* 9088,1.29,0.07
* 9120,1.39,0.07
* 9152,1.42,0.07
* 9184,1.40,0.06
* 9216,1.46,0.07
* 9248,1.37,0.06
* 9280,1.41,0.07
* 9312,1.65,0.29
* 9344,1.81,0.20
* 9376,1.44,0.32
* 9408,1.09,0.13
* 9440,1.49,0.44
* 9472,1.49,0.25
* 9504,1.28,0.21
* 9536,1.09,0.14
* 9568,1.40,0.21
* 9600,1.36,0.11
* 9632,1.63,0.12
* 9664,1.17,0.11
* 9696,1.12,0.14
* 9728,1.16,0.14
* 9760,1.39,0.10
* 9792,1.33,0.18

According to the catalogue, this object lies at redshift 0.137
